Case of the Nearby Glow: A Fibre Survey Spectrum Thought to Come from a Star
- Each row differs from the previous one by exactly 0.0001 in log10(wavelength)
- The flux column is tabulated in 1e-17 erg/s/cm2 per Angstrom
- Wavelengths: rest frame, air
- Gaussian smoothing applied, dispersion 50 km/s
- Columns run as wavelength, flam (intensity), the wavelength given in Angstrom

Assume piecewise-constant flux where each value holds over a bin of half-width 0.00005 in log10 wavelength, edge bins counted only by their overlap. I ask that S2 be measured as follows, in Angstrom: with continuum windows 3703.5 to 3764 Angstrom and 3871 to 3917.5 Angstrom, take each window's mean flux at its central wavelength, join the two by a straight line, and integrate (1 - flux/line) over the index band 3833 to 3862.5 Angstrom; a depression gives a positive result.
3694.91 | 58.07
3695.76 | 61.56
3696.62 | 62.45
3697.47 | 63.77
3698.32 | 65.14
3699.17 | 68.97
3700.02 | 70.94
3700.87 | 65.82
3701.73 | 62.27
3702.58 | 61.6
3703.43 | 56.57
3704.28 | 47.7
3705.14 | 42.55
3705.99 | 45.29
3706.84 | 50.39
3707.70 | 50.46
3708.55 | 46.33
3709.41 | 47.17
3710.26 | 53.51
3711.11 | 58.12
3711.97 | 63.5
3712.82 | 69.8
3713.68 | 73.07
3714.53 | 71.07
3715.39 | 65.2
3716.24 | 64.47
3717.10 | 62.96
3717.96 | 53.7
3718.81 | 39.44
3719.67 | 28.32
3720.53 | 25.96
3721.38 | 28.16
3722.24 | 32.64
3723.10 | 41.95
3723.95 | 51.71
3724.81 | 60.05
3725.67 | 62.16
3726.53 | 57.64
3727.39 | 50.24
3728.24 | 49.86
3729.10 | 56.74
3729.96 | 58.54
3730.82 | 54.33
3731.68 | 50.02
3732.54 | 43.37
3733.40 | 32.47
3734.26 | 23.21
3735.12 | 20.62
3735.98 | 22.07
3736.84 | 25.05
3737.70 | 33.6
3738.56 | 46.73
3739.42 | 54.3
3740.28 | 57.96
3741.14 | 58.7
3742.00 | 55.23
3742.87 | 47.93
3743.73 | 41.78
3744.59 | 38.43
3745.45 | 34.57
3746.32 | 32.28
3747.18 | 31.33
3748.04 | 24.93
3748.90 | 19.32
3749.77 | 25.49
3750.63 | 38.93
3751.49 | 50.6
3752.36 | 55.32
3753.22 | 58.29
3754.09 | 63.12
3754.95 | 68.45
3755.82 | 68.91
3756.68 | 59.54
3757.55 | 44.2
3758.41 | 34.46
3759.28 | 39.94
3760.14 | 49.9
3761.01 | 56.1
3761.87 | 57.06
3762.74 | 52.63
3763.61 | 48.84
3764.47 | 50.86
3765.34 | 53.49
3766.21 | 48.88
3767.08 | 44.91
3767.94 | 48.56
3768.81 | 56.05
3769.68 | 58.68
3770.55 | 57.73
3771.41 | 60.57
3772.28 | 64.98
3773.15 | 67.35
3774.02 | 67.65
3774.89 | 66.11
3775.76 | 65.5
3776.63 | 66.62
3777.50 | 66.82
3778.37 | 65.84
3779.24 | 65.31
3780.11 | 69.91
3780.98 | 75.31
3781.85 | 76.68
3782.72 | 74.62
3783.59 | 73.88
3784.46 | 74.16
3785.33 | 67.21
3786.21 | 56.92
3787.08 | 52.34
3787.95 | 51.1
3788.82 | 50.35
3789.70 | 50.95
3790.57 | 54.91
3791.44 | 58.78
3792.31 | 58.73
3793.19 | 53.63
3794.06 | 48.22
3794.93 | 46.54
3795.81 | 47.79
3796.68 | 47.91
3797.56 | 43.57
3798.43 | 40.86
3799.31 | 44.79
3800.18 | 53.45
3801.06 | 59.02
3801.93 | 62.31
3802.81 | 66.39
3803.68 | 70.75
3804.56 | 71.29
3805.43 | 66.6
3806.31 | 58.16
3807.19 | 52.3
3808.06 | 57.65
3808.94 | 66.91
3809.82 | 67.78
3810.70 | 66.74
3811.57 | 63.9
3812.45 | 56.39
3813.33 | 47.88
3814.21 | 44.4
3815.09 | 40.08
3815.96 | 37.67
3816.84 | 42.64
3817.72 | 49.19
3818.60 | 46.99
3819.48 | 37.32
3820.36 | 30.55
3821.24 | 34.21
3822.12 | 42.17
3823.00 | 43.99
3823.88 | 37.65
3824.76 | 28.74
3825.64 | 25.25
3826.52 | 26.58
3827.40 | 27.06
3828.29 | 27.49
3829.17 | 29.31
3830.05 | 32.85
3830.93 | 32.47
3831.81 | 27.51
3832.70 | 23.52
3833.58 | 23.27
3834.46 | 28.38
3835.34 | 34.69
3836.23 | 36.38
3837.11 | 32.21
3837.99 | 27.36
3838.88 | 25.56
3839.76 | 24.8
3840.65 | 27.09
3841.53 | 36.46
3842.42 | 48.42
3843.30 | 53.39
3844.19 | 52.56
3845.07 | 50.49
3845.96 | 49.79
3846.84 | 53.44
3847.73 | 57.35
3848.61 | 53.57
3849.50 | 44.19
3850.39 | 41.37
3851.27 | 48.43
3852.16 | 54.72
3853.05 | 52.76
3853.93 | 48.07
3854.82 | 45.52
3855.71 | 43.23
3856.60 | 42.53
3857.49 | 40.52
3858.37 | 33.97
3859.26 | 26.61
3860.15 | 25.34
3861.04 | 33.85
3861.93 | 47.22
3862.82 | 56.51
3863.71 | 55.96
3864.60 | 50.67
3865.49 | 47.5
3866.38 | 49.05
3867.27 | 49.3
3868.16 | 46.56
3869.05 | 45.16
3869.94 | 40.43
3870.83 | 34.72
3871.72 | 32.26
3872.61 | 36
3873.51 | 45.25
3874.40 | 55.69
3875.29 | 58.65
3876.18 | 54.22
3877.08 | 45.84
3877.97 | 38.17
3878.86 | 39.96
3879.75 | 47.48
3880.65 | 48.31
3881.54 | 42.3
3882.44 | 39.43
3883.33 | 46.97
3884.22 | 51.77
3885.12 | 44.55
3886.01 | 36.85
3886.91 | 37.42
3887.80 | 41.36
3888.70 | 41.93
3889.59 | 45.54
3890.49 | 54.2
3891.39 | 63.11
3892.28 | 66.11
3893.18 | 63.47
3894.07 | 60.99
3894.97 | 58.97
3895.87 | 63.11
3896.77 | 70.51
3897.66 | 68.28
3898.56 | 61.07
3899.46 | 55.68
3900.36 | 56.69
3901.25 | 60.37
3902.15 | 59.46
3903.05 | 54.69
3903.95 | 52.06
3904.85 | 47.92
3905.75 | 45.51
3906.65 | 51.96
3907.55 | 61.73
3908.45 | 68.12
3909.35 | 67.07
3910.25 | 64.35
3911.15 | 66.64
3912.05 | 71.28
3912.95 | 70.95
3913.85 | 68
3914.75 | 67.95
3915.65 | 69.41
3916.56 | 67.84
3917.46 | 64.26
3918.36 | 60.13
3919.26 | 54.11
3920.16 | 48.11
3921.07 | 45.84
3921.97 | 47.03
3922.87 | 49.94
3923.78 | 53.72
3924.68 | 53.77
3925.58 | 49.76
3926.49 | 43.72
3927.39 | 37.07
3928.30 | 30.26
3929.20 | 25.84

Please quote 6.7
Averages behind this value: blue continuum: 47.6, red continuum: 54.7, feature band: 40.7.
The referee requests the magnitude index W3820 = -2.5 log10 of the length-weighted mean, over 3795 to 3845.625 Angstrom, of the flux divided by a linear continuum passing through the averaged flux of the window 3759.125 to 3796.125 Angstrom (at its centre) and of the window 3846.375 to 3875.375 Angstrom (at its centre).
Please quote 0.20 mag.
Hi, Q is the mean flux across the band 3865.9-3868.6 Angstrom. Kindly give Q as 48.3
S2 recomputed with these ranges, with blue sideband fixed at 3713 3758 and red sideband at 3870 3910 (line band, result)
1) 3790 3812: -3.78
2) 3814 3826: 2.61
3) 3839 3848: 1.03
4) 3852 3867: 1.91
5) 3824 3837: 5.38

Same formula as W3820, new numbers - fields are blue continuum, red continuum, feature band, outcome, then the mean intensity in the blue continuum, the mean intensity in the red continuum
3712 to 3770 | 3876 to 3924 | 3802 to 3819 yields -0.12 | 47.6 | 55.3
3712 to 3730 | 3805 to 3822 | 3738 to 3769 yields 0.10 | 52.7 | 50.7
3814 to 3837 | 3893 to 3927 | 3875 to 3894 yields 0.07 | 34.1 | 59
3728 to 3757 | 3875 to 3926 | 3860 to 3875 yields 0.18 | 44.1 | 55.2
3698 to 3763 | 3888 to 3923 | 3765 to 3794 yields -0.18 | 49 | 59.3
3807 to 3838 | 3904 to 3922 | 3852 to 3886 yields 0.13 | 39.8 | 60.5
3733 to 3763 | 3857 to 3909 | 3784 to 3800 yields -0.16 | 43.5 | 49.3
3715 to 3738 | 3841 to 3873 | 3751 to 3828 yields -0.21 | 44.3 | 45.2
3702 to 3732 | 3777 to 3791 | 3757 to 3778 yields 0.11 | 52.4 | 64.1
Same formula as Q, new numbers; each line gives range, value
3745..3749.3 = 28.6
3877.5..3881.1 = 43.6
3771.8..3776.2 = 66.2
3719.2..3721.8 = 27.7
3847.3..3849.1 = 55.2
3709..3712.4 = 55.8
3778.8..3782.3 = 71.9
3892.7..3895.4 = 61.2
